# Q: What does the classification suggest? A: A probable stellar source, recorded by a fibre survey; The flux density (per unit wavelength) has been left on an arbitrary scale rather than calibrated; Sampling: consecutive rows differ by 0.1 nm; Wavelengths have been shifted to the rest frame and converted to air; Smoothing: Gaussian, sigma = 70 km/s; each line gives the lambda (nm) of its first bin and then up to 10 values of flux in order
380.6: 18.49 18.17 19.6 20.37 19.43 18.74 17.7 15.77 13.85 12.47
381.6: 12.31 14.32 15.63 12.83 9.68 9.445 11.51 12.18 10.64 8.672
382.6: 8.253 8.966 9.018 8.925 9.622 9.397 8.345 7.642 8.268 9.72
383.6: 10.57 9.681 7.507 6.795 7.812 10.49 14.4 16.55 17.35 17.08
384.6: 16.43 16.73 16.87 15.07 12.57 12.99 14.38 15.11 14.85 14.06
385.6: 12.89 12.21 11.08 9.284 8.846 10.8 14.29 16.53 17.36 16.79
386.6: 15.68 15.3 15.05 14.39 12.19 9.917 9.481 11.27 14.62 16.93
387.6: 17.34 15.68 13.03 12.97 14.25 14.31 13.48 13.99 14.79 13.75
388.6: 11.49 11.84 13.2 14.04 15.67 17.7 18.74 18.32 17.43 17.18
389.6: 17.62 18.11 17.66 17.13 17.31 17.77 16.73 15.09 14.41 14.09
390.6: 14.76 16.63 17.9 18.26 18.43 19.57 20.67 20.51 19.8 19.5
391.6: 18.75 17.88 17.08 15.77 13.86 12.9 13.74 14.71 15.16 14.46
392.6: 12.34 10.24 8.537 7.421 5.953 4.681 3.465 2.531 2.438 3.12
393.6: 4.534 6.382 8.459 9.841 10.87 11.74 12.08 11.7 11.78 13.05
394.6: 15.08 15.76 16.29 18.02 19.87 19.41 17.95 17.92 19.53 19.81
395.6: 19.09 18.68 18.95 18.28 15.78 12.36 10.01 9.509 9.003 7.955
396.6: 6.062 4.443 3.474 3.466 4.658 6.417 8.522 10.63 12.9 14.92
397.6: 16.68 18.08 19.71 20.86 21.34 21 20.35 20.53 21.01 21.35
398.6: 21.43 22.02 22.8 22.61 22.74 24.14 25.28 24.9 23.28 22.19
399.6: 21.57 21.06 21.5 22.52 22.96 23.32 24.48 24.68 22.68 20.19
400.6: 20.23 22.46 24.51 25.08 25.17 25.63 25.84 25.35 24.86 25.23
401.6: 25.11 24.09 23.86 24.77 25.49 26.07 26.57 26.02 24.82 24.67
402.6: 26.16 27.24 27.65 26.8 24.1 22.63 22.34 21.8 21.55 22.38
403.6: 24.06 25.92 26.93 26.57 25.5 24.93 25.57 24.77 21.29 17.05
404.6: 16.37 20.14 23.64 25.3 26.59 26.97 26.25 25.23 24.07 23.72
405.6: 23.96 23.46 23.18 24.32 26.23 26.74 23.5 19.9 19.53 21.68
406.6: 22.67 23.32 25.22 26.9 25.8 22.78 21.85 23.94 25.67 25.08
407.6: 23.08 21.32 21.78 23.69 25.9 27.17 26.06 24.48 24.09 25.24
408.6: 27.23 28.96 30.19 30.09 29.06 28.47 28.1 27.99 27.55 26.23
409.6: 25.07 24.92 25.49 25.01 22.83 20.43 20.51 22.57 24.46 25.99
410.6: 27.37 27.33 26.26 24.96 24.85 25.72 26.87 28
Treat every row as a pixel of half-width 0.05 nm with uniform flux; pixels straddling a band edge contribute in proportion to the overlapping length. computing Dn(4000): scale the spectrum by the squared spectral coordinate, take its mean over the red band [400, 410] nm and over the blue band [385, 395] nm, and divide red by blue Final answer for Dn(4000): 1.9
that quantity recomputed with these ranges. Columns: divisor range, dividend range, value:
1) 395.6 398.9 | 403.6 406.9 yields 1.69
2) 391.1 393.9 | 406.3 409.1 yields 2.29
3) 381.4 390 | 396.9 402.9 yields 1.77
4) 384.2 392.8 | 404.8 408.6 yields 1.75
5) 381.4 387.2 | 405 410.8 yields 2.30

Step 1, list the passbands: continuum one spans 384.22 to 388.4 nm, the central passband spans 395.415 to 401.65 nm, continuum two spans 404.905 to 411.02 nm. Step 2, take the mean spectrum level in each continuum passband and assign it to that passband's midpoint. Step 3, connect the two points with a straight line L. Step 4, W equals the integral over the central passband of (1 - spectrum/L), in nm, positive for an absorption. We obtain 0.52 nm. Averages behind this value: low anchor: 14.2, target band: 18.7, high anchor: 25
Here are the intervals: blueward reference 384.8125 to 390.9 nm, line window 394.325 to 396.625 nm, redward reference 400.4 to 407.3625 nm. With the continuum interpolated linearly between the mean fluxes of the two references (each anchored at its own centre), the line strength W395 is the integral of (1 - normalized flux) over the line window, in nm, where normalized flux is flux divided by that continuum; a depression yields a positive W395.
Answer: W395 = 0.461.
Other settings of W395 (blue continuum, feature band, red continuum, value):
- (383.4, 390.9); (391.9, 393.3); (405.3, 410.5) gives 0.53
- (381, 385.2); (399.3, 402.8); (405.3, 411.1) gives -0.48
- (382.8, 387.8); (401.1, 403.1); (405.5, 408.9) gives -0.34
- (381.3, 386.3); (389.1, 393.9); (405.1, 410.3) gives 0.55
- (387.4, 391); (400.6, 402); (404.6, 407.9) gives -0.21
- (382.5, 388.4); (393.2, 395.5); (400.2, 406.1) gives 0.80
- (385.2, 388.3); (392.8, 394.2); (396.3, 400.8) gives 0.83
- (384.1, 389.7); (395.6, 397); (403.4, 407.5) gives 0.62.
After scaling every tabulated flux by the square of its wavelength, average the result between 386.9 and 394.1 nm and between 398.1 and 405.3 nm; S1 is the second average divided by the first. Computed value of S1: 1.8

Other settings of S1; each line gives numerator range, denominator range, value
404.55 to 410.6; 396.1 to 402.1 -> 1.33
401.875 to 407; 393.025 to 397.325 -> 2.26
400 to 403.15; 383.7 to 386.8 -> 1.98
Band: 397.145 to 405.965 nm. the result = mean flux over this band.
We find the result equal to 22.9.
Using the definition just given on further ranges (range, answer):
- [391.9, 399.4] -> 14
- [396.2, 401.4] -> 18.7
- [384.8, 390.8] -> 14.6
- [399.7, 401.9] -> 23.8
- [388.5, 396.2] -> 14.5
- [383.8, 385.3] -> 13.8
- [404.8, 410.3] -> 24.9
